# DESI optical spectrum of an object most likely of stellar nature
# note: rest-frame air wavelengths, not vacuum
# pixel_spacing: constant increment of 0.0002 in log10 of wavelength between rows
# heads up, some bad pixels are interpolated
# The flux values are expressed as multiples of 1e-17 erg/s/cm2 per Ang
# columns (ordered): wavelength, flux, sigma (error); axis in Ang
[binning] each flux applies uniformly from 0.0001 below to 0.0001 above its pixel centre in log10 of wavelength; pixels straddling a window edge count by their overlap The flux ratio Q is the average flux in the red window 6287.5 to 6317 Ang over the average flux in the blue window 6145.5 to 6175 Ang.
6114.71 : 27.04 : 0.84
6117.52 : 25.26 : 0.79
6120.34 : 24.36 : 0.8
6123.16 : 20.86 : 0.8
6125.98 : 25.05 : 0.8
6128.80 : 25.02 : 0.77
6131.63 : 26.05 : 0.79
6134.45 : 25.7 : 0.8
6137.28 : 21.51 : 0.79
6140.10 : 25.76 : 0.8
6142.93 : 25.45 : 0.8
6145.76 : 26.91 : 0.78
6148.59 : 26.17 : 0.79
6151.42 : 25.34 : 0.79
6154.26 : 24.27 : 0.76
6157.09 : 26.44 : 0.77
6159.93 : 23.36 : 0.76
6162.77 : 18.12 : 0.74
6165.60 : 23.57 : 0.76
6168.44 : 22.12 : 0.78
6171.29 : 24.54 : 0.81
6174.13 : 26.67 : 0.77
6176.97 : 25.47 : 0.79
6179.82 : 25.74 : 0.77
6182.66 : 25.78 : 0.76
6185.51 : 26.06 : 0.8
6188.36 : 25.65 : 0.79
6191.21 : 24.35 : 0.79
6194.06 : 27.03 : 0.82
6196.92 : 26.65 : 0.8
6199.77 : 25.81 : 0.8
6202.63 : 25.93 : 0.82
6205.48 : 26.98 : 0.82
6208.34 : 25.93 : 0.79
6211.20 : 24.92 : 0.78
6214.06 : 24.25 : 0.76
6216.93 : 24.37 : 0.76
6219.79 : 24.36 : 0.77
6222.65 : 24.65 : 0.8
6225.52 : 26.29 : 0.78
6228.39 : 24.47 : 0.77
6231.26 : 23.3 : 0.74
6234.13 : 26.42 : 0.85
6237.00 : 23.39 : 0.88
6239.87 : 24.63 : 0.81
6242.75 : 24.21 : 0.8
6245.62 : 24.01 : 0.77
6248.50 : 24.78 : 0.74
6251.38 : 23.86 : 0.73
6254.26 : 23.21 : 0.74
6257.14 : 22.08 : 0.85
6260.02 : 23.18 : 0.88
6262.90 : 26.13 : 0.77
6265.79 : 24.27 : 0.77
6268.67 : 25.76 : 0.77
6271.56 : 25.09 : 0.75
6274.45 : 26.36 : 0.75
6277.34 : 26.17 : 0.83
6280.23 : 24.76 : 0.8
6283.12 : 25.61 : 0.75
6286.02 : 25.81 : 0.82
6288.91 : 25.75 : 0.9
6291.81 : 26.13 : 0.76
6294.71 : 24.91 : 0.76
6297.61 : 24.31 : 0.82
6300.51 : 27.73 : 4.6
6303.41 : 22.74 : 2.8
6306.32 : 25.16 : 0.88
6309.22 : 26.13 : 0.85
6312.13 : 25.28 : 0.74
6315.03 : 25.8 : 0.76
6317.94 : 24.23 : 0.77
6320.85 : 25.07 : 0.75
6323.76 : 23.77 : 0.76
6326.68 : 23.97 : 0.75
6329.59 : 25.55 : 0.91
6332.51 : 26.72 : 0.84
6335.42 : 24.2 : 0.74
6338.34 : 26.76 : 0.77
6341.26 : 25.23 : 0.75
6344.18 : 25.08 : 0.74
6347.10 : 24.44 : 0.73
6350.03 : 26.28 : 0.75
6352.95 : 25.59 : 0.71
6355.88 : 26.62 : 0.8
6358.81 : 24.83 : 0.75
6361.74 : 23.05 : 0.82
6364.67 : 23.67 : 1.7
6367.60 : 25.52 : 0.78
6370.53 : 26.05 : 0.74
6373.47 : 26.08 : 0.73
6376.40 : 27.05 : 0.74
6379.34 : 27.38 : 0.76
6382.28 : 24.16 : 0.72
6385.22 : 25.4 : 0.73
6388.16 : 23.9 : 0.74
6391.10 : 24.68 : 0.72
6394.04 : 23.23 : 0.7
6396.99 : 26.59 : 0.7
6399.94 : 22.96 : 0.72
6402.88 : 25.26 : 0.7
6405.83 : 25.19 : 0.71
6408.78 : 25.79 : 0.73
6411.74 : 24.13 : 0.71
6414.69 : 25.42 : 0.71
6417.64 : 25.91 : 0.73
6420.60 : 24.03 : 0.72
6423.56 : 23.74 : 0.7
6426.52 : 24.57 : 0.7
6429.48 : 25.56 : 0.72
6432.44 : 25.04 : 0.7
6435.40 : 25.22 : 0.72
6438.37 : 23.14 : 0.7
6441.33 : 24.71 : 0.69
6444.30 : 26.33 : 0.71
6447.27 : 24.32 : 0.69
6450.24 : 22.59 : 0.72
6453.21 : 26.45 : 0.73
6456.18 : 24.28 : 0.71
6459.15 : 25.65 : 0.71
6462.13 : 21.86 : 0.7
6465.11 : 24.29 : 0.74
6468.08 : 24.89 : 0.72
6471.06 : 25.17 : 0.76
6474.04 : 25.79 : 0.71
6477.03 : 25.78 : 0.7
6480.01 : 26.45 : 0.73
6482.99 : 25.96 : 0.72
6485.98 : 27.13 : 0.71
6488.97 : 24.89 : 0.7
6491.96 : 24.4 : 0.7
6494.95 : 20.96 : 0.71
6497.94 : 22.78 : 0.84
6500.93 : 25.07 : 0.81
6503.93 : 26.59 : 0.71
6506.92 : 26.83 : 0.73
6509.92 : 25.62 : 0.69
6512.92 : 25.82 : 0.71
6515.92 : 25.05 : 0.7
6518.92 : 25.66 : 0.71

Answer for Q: 1.05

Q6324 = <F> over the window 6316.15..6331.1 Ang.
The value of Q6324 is 24.5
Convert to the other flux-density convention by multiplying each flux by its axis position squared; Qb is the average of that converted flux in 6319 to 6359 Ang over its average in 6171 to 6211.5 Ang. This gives 1.02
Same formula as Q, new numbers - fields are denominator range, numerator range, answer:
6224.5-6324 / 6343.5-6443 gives 1.00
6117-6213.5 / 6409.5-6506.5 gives 0.99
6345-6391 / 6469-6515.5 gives 1.00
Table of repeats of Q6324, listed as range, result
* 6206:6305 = 24.8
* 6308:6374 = 25.2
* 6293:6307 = 25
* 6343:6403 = 25.1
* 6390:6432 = 24.8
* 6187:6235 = 25.4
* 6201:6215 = 25.7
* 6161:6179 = 23.5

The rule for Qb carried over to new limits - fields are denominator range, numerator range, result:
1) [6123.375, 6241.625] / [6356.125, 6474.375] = 1.07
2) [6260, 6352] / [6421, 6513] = 1.03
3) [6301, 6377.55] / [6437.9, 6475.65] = 1.01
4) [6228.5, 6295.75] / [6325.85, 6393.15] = 1.05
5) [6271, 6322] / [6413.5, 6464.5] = 1.01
